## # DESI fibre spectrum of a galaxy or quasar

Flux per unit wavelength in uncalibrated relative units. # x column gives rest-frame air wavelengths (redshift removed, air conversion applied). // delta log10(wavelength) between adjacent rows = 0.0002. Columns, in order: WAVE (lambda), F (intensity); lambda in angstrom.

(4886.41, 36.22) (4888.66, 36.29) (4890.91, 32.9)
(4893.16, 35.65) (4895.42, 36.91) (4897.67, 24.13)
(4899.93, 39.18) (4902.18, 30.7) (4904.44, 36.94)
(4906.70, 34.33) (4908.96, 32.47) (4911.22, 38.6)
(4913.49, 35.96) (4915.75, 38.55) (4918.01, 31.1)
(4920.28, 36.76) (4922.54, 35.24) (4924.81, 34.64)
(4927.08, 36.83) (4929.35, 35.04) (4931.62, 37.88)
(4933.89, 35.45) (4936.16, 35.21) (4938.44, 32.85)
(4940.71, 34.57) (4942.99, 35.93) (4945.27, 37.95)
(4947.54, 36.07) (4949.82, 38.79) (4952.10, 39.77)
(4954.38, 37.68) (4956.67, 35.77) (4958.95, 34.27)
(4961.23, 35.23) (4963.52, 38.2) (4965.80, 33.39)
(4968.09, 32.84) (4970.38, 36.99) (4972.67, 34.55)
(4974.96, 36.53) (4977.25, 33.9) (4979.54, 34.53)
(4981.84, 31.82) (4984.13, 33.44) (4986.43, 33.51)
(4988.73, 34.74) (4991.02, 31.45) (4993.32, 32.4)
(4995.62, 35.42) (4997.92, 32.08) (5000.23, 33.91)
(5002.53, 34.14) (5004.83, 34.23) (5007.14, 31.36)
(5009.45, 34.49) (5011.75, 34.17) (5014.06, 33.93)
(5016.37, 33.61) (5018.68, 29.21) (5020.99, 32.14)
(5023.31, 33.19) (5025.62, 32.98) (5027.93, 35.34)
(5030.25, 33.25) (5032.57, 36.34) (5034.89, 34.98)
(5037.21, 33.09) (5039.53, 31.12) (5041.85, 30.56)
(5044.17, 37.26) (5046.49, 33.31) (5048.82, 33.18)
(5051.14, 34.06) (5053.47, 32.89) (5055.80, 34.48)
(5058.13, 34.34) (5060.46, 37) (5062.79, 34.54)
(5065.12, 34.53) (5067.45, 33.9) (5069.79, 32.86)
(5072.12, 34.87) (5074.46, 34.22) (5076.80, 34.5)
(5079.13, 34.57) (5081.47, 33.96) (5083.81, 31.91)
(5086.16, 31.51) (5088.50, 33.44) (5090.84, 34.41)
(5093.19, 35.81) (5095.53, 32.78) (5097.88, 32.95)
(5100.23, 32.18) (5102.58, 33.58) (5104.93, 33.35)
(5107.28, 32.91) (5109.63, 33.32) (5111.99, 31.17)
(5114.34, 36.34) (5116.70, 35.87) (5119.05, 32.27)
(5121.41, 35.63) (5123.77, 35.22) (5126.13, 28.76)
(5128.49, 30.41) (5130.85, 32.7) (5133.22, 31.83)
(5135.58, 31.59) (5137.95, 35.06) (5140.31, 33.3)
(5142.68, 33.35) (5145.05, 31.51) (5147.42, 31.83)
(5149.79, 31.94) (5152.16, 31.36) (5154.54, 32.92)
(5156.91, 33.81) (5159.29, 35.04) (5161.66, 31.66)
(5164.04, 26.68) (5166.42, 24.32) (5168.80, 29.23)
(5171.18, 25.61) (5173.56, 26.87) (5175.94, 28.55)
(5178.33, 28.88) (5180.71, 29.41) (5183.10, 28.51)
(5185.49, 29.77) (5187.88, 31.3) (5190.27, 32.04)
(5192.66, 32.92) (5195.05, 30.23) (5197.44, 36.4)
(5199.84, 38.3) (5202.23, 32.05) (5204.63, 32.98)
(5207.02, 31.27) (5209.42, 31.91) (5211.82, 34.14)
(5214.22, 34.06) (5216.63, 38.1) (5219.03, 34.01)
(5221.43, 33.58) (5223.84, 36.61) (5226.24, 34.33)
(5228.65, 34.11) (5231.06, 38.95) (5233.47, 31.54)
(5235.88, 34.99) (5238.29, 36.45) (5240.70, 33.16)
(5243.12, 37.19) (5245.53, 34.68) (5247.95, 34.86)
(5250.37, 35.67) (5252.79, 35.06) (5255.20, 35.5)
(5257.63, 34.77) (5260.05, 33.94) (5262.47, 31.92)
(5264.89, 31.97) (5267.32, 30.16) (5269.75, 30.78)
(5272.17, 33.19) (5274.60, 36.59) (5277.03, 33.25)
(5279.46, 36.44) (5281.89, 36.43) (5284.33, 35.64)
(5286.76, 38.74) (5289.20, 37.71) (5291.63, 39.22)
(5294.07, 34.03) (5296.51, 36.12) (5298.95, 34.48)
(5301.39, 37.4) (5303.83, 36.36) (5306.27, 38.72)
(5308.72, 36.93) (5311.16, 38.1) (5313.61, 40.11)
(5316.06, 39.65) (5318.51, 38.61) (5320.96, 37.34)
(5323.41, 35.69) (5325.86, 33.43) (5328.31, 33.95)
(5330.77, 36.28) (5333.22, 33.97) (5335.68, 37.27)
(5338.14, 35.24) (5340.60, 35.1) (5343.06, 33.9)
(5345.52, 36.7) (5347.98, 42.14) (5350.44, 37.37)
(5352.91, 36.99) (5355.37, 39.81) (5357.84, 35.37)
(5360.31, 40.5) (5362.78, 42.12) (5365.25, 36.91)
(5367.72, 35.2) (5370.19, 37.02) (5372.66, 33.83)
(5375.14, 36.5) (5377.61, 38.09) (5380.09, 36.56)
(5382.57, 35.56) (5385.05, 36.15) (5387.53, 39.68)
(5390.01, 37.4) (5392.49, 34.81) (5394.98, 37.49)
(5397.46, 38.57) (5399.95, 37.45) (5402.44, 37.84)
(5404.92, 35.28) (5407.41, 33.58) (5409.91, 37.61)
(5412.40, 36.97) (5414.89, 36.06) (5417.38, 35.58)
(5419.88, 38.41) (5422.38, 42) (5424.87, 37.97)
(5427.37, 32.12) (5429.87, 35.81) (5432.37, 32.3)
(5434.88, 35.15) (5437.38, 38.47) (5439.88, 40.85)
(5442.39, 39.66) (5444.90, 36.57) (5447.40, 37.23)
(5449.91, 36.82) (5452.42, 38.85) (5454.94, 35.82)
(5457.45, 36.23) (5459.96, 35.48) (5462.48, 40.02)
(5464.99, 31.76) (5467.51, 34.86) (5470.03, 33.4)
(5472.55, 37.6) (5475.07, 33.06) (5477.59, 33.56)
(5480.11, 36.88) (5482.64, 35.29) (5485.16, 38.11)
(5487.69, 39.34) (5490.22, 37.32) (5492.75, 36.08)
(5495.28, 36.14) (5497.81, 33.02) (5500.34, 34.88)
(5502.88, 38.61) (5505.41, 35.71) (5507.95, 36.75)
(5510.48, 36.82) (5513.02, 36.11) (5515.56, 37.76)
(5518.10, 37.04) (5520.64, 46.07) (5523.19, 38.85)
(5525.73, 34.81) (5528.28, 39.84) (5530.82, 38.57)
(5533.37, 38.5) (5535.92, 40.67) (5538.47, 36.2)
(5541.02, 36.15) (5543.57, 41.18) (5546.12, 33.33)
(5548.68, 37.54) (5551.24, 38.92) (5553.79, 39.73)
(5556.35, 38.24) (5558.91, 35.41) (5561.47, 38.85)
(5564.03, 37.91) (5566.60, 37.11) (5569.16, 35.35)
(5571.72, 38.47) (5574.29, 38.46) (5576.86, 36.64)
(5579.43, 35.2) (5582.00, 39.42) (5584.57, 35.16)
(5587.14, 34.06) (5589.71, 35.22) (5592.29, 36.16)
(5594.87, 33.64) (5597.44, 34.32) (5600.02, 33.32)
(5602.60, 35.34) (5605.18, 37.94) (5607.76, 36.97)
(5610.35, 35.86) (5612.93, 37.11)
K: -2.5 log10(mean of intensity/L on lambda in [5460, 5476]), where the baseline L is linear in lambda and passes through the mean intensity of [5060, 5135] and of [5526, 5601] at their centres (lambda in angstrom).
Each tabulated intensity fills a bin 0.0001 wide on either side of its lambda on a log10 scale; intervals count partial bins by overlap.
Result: 0.03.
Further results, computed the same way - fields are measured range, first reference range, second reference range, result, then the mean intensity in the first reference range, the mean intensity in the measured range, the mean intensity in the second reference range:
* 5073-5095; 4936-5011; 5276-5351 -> 0.05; 34.8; 33.8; 36.7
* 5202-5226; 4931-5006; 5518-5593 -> 0.07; 35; 34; 37.7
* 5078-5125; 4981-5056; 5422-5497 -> 0.01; 33.4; 33.7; 36.4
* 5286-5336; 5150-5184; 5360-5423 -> -0.07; 29.6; 36.8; 37.1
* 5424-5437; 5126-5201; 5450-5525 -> 0.03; 31.2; 34.8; 36.6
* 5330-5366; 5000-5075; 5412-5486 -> -0.05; 33.7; 37.3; 36.4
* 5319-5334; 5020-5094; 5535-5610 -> 0.00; 33.9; 35.3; 36.8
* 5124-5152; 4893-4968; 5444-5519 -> 0.12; 35.5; 32.1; 36.2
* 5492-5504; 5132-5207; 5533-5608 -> 0.00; 31.3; 35.7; 36.8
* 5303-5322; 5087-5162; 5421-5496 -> -0.10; 33.1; 38.3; 36.5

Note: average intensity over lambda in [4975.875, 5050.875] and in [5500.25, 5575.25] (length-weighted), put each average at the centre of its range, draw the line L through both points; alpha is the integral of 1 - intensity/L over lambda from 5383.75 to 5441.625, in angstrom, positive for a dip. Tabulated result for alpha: -0.1 angstrom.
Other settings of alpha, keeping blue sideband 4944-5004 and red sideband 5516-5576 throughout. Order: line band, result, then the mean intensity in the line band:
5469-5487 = 1.0 angstrom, 35.6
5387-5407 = 0.1 angstrom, 37.1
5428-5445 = 0.3 angstrom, 36.8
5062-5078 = 0.6 angstrom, 34.2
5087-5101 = 0.8 angstrom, 33.6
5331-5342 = 0.5 angstrom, 35.4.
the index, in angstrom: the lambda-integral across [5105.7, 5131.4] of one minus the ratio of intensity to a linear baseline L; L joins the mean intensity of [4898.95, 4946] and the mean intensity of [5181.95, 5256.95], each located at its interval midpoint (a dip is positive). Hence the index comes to 1.02 angstrom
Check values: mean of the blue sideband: 35.5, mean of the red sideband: 34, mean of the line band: 33.2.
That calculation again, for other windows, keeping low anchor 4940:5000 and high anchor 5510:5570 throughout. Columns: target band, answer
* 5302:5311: -0.2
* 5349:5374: -0.3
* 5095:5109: 1.1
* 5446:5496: 1.9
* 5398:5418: 0.5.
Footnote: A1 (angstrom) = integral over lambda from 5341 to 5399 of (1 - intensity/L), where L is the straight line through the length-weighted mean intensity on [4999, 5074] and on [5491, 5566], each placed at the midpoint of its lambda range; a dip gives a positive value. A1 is -1.5 angstrom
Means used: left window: 33.7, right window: 37.6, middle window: 37.3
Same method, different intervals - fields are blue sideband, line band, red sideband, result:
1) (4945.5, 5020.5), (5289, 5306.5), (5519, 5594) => -0.2 angstrom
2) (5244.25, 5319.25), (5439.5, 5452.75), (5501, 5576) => -0.4 angstrom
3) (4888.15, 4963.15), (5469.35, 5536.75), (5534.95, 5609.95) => -0.8 angstrom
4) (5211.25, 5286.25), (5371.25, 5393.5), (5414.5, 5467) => -0.2 angstrom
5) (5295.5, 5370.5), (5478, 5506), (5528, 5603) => 0.4 angstrom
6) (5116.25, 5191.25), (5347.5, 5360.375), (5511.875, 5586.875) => -1.4 angstrom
